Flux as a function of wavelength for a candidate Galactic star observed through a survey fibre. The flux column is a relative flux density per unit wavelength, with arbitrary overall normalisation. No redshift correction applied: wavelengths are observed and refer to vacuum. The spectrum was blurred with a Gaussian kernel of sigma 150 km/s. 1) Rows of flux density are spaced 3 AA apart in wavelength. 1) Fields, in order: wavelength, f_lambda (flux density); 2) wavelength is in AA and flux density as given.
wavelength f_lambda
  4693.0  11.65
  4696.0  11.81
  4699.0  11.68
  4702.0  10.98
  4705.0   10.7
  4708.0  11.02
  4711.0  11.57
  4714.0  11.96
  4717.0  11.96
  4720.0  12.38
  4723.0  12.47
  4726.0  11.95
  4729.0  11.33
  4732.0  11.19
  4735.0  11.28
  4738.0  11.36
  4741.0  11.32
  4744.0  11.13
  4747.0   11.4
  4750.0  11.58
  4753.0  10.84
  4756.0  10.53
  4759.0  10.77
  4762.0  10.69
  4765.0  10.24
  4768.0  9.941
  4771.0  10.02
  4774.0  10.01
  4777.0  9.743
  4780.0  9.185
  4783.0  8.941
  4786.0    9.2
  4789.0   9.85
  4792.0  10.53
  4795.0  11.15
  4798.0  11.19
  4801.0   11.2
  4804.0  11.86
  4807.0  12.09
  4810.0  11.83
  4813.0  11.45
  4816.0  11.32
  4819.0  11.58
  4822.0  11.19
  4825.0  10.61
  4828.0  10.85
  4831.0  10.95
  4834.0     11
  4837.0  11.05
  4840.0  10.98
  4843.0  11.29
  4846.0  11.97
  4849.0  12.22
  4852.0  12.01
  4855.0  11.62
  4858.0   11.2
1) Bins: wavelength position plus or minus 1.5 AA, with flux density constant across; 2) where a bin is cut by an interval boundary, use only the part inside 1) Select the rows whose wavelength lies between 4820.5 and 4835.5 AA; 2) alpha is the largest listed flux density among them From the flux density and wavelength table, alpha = 11.19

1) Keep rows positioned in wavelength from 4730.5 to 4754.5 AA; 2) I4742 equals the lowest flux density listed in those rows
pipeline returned 10.84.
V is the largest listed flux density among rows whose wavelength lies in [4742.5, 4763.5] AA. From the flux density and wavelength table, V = 11.58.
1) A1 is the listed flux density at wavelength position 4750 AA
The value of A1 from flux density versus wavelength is 11.58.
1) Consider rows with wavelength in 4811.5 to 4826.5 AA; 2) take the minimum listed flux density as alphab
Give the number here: 10.61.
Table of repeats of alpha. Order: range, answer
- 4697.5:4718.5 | 11.96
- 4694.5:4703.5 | 11.81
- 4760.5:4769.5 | 10.69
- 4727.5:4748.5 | 11.4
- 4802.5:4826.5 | 12.09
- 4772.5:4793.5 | 10.53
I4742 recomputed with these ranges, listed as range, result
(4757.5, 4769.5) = 9.941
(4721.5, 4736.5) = 11.19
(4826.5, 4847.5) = 10.85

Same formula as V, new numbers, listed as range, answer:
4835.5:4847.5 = 11.97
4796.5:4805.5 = 11.86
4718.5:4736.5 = 12.47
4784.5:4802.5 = 11.2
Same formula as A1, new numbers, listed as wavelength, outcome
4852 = 12.01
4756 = 10.53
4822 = 11.19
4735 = 11.28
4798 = 11.19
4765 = 10.24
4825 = 10.61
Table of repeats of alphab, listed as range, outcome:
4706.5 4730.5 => 11.02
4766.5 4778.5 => 9.743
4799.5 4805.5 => 11.2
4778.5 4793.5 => 8.941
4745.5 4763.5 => 10.53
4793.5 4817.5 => 11.15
